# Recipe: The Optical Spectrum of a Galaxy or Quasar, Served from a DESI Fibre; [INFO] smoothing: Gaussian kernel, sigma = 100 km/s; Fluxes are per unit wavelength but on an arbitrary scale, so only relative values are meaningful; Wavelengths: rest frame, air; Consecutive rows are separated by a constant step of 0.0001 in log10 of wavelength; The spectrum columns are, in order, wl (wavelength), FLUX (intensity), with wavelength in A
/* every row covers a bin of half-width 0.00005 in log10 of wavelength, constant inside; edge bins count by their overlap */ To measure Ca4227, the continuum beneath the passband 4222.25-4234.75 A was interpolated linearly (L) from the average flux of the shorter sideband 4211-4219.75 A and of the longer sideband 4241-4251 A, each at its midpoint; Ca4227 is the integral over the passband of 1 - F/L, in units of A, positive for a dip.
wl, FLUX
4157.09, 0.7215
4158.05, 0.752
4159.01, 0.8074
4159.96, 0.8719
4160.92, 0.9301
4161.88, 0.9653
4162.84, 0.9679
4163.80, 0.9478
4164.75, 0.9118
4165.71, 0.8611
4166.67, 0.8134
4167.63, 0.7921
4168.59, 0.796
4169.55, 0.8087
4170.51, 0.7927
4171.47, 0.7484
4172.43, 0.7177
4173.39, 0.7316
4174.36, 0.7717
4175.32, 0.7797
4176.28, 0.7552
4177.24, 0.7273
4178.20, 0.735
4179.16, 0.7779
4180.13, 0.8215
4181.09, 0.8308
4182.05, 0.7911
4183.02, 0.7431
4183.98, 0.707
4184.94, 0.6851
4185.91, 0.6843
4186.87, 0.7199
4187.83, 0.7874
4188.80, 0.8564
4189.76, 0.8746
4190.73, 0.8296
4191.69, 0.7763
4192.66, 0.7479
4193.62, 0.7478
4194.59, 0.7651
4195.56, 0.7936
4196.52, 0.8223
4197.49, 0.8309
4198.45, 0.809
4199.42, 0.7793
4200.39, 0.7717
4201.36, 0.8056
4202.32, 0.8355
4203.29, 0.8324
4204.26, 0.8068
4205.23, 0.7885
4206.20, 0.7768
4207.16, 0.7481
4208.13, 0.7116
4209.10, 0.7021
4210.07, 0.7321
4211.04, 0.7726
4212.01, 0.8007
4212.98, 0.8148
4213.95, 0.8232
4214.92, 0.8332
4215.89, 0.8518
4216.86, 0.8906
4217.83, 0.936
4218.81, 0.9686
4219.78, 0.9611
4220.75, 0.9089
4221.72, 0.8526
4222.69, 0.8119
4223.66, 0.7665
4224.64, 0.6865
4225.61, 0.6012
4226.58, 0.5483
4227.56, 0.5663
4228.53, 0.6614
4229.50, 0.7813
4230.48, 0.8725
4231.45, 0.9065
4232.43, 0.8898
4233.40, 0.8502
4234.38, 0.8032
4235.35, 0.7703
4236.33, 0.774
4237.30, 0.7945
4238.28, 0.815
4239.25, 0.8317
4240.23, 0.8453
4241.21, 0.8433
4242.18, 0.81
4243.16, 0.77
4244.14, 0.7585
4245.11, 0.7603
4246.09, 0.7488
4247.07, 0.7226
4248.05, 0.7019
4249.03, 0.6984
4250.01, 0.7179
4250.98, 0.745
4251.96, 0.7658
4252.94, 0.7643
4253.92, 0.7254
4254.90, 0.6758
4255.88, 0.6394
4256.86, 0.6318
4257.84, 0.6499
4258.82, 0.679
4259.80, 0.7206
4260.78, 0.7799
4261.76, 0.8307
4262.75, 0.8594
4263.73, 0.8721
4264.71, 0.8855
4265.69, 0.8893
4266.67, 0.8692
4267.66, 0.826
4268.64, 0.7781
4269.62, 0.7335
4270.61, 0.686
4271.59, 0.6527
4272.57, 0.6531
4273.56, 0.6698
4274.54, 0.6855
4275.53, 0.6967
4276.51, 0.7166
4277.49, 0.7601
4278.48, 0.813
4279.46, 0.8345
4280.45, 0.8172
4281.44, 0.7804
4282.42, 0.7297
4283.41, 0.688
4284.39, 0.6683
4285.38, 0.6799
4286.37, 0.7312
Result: 1.0 A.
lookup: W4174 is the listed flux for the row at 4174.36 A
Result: 0.7717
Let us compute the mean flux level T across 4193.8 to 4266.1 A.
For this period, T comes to 0.783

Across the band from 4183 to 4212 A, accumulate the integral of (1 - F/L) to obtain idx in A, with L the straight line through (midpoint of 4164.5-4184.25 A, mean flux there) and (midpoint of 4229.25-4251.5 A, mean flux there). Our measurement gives 0.3 A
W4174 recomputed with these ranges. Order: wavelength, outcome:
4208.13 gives 0.7116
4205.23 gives 0.7885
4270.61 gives 0.686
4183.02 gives 0.7431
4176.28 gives 0.7552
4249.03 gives 0.6984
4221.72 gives 0.8526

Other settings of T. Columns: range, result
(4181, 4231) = 0.784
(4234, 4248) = 0.786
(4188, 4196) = 0.798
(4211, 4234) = 0.807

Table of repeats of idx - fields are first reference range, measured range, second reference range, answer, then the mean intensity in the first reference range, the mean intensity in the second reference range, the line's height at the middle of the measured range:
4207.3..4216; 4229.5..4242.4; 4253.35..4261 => -1.8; 0.778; 0.685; 0.729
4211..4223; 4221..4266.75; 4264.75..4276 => 2.3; 0.868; 0.746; 0.806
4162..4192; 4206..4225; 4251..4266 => -1.1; 0.794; 0.756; 0.776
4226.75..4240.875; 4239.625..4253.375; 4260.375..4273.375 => 0.5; 0.792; 0.79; 0.791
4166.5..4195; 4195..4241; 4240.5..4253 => -2.2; 0.77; 0.756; 0.762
